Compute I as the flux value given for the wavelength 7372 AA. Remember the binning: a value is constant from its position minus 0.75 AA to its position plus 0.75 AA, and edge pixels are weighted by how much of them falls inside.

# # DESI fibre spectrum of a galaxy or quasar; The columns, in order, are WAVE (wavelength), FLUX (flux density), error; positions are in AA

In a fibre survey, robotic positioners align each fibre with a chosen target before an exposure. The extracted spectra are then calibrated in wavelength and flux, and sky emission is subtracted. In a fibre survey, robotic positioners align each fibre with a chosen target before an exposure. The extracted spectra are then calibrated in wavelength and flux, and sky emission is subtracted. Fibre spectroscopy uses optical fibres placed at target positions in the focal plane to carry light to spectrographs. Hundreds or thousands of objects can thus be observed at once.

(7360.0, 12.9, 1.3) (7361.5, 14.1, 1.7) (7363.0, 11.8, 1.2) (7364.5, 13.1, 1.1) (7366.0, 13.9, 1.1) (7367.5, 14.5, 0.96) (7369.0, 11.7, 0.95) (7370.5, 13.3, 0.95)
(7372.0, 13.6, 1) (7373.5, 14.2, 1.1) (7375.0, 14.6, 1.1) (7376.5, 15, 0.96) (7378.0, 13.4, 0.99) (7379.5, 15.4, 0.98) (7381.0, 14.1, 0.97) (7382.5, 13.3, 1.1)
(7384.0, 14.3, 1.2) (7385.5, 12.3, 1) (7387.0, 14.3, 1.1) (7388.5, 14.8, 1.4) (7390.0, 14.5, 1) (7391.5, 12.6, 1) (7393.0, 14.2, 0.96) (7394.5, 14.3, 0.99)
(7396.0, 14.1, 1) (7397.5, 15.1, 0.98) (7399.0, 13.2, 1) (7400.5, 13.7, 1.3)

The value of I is 13.6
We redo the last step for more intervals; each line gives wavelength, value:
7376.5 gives 15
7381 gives 14.1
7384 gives 14.3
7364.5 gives 13.1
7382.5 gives 13.3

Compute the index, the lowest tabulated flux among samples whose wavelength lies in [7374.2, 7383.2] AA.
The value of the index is 13.3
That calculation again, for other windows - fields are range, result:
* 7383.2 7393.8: 12.3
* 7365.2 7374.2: 11.7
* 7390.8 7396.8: 12.6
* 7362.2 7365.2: 11.8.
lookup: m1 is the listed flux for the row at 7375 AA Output 14.6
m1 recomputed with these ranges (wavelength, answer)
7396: 14.1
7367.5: 14.5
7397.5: 15.1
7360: 12.9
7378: 13.4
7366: 13.9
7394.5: 14.3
